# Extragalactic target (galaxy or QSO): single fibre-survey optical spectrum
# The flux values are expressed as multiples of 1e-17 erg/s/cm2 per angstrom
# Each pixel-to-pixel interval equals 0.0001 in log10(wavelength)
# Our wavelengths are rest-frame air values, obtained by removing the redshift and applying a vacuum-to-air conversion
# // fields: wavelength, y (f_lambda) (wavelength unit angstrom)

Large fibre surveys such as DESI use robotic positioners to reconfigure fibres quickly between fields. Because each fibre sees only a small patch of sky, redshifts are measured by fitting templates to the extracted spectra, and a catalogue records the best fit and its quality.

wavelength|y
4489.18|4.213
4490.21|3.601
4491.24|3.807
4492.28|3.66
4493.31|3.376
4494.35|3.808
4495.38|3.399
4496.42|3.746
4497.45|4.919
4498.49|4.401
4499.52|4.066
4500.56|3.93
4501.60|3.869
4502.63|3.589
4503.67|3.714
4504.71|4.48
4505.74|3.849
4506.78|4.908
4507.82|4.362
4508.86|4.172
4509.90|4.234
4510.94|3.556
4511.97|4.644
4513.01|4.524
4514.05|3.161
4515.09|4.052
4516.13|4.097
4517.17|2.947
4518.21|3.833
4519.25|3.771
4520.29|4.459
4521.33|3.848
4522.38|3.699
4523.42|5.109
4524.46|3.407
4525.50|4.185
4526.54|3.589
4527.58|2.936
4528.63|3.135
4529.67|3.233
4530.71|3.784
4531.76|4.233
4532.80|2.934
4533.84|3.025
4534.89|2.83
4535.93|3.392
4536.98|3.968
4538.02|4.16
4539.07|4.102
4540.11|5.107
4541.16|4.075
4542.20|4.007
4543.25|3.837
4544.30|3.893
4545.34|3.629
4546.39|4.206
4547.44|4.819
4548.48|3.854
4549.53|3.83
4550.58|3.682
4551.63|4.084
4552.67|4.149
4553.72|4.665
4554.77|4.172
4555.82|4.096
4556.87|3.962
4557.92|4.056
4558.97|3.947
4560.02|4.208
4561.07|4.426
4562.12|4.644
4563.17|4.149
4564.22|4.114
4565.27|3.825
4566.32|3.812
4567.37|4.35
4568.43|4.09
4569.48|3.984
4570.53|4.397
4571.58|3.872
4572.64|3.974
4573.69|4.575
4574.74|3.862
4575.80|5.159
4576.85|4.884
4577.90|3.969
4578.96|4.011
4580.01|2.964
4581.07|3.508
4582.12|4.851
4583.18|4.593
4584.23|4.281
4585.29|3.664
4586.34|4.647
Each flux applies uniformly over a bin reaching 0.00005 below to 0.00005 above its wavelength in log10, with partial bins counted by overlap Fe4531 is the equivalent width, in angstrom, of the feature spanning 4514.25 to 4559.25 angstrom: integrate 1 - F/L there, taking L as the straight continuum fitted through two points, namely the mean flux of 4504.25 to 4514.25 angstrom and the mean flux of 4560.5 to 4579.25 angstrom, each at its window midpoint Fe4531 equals 3.7 angstrom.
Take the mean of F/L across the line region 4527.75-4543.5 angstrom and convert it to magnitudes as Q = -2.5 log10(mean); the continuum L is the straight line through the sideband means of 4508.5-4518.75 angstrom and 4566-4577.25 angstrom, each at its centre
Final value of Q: 0.10 mag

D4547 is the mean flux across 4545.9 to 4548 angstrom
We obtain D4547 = 4.51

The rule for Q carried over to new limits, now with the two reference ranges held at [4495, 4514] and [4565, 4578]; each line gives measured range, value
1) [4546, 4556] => 0.01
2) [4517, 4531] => 0.12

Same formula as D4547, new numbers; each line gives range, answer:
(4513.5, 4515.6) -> 3.62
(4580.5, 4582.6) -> 4.14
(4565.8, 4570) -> 4.05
